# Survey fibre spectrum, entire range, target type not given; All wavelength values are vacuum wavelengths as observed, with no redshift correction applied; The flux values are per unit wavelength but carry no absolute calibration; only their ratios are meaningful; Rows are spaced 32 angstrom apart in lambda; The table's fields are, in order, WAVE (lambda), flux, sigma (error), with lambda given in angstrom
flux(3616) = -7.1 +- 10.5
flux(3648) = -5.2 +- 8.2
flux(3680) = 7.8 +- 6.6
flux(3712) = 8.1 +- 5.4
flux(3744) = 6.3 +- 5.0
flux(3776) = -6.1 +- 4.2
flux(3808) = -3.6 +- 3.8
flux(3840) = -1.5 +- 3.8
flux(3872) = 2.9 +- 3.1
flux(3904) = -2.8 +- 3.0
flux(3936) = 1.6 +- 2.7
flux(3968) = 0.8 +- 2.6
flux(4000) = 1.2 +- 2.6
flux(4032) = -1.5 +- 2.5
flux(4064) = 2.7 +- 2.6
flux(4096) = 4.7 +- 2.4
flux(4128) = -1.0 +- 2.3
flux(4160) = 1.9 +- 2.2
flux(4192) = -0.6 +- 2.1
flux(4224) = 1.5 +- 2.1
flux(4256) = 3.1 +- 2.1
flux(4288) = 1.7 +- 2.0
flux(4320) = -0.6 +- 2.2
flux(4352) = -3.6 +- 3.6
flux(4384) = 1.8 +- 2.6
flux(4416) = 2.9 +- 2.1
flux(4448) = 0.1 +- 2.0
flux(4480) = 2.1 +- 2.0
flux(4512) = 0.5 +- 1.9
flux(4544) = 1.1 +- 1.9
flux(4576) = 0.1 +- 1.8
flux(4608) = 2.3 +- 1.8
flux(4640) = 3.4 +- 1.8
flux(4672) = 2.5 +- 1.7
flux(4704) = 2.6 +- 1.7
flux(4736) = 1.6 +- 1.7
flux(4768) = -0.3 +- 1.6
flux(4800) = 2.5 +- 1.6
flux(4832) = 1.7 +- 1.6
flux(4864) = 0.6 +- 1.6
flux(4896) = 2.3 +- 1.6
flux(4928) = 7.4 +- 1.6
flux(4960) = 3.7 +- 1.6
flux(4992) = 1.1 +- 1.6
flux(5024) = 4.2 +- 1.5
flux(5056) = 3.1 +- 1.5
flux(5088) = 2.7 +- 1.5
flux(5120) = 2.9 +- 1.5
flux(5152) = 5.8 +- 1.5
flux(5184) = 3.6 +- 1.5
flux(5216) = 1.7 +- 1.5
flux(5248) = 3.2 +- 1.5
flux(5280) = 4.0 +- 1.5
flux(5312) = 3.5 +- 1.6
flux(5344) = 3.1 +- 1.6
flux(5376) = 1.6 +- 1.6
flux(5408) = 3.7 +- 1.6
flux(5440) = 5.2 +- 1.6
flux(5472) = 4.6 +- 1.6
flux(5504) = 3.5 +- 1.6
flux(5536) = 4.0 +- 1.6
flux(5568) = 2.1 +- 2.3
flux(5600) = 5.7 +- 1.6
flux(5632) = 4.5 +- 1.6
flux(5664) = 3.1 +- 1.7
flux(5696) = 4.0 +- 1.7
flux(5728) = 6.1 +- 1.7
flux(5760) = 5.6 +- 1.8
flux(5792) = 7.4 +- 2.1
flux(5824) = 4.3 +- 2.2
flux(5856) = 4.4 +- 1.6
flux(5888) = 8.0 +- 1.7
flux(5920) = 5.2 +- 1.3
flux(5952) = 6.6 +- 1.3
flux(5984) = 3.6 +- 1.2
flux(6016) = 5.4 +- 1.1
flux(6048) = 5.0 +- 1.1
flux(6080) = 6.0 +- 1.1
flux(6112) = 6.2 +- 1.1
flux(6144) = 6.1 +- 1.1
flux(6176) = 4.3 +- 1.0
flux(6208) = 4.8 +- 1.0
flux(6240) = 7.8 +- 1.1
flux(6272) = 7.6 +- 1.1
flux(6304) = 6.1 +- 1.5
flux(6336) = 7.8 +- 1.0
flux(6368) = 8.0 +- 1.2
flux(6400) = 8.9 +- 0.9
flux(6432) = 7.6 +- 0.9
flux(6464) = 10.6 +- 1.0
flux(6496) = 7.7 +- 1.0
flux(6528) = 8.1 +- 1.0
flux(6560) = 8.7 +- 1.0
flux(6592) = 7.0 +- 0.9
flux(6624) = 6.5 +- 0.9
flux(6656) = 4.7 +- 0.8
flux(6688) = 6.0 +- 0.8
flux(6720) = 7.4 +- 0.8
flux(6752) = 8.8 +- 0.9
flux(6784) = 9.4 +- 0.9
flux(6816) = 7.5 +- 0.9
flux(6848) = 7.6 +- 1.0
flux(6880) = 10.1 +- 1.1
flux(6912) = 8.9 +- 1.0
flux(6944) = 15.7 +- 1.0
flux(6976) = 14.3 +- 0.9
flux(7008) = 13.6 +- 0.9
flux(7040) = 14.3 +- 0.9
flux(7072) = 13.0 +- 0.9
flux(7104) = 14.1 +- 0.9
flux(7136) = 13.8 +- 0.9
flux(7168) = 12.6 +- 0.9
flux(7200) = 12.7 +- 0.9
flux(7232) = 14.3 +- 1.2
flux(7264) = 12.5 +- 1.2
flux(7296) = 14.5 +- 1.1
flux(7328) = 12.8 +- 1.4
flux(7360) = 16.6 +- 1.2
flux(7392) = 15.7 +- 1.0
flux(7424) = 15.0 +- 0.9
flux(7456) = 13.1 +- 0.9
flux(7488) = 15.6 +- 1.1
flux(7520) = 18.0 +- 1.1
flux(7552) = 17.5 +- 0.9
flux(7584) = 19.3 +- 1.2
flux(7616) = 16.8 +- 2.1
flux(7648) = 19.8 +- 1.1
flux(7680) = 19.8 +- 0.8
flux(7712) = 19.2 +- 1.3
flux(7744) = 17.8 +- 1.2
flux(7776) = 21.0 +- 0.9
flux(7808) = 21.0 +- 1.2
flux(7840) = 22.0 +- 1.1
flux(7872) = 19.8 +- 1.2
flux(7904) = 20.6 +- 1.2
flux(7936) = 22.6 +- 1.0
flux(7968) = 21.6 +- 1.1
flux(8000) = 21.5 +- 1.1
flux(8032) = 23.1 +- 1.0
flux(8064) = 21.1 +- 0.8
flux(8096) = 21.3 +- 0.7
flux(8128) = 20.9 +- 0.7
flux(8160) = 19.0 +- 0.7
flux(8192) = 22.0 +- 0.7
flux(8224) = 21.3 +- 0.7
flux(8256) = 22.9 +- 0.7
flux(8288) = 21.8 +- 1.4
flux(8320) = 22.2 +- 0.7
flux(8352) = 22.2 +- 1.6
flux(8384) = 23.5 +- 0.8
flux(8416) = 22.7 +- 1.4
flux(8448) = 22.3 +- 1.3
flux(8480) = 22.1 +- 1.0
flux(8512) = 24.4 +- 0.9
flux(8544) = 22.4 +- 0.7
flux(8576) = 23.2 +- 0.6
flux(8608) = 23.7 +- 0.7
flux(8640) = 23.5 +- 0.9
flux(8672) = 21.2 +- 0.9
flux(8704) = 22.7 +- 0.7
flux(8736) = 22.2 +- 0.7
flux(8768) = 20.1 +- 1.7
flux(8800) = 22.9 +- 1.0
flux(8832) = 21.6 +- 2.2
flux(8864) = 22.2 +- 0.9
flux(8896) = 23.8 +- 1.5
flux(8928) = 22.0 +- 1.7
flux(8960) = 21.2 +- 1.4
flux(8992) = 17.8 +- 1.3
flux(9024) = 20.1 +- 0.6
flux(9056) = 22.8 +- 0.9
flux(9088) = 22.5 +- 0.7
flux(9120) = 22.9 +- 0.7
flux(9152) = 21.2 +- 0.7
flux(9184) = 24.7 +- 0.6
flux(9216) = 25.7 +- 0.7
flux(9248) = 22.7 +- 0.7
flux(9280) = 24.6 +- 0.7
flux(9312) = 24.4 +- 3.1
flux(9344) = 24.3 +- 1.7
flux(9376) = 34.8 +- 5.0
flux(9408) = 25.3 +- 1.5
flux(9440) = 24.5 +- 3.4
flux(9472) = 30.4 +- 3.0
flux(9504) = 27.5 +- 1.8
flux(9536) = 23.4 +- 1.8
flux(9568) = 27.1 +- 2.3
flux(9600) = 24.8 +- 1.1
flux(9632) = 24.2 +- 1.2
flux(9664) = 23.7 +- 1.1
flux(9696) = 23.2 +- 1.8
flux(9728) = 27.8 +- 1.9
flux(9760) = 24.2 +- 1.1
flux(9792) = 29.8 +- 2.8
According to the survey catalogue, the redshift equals 0.74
